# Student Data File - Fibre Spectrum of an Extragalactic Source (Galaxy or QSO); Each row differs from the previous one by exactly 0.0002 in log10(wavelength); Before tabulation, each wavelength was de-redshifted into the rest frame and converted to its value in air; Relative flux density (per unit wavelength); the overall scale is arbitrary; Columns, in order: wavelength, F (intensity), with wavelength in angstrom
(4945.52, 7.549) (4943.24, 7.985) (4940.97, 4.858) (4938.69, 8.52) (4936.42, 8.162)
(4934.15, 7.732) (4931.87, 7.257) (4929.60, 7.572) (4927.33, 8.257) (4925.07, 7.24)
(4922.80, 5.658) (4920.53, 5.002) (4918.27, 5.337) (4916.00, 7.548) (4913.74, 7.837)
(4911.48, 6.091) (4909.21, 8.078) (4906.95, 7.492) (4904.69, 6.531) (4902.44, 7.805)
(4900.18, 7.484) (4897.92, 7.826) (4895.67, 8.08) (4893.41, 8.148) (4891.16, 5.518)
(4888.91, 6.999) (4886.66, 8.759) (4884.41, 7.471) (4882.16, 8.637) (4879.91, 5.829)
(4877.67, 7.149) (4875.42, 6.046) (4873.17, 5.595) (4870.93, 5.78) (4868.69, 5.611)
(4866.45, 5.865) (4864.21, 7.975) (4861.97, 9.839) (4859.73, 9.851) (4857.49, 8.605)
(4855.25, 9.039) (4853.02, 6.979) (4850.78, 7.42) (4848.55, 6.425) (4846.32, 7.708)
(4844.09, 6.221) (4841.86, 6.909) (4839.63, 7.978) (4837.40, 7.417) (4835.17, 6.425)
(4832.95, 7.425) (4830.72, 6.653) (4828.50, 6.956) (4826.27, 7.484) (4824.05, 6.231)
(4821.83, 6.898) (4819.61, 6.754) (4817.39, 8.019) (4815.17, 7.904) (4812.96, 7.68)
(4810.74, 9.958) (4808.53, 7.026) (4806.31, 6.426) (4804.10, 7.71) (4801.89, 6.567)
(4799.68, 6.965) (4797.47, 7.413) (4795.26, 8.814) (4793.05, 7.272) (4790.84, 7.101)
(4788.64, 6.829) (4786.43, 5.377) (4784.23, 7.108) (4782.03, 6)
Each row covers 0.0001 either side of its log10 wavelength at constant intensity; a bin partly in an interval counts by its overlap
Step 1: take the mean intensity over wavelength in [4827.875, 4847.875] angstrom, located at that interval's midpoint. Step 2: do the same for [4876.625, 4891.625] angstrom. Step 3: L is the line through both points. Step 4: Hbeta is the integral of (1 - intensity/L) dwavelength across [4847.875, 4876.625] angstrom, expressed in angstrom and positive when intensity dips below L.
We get -0.6 angstrom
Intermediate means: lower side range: 7.07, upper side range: 7.27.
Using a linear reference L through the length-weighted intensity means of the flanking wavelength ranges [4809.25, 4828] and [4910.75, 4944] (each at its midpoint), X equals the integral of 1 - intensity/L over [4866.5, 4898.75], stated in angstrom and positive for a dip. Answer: 1.4 angstrom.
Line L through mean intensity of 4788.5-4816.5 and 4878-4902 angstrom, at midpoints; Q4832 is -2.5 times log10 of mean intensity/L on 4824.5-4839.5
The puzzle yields 0.07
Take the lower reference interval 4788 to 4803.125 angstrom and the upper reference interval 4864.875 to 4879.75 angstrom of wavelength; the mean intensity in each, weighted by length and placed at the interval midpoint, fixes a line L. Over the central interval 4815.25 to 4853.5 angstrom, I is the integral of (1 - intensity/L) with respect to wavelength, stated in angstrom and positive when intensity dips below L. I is -2.3 angstrom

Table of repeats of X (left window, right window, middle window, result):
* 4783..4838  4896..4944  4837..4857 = -0.5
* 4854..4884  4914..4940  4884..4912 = -0.7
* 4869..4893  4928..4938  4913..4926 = 1.9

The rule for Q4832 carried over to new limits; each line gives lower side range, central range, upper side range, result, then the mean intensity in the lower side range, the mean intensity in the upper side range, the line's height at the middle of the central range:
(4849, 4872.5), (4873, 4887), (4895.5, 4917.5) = 0.07 mag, 7.62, 7.41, 7.53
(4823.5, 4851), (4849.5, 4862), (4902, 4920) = -0.21 mag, 7.02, 6.99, 7.02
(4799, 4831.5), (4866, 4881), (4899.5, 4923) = 0.17 mag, 7.29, 6.84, 7.02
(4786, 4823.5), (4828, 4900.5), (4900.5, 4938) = -0.01 mag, 7.36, 7.13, 7.24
